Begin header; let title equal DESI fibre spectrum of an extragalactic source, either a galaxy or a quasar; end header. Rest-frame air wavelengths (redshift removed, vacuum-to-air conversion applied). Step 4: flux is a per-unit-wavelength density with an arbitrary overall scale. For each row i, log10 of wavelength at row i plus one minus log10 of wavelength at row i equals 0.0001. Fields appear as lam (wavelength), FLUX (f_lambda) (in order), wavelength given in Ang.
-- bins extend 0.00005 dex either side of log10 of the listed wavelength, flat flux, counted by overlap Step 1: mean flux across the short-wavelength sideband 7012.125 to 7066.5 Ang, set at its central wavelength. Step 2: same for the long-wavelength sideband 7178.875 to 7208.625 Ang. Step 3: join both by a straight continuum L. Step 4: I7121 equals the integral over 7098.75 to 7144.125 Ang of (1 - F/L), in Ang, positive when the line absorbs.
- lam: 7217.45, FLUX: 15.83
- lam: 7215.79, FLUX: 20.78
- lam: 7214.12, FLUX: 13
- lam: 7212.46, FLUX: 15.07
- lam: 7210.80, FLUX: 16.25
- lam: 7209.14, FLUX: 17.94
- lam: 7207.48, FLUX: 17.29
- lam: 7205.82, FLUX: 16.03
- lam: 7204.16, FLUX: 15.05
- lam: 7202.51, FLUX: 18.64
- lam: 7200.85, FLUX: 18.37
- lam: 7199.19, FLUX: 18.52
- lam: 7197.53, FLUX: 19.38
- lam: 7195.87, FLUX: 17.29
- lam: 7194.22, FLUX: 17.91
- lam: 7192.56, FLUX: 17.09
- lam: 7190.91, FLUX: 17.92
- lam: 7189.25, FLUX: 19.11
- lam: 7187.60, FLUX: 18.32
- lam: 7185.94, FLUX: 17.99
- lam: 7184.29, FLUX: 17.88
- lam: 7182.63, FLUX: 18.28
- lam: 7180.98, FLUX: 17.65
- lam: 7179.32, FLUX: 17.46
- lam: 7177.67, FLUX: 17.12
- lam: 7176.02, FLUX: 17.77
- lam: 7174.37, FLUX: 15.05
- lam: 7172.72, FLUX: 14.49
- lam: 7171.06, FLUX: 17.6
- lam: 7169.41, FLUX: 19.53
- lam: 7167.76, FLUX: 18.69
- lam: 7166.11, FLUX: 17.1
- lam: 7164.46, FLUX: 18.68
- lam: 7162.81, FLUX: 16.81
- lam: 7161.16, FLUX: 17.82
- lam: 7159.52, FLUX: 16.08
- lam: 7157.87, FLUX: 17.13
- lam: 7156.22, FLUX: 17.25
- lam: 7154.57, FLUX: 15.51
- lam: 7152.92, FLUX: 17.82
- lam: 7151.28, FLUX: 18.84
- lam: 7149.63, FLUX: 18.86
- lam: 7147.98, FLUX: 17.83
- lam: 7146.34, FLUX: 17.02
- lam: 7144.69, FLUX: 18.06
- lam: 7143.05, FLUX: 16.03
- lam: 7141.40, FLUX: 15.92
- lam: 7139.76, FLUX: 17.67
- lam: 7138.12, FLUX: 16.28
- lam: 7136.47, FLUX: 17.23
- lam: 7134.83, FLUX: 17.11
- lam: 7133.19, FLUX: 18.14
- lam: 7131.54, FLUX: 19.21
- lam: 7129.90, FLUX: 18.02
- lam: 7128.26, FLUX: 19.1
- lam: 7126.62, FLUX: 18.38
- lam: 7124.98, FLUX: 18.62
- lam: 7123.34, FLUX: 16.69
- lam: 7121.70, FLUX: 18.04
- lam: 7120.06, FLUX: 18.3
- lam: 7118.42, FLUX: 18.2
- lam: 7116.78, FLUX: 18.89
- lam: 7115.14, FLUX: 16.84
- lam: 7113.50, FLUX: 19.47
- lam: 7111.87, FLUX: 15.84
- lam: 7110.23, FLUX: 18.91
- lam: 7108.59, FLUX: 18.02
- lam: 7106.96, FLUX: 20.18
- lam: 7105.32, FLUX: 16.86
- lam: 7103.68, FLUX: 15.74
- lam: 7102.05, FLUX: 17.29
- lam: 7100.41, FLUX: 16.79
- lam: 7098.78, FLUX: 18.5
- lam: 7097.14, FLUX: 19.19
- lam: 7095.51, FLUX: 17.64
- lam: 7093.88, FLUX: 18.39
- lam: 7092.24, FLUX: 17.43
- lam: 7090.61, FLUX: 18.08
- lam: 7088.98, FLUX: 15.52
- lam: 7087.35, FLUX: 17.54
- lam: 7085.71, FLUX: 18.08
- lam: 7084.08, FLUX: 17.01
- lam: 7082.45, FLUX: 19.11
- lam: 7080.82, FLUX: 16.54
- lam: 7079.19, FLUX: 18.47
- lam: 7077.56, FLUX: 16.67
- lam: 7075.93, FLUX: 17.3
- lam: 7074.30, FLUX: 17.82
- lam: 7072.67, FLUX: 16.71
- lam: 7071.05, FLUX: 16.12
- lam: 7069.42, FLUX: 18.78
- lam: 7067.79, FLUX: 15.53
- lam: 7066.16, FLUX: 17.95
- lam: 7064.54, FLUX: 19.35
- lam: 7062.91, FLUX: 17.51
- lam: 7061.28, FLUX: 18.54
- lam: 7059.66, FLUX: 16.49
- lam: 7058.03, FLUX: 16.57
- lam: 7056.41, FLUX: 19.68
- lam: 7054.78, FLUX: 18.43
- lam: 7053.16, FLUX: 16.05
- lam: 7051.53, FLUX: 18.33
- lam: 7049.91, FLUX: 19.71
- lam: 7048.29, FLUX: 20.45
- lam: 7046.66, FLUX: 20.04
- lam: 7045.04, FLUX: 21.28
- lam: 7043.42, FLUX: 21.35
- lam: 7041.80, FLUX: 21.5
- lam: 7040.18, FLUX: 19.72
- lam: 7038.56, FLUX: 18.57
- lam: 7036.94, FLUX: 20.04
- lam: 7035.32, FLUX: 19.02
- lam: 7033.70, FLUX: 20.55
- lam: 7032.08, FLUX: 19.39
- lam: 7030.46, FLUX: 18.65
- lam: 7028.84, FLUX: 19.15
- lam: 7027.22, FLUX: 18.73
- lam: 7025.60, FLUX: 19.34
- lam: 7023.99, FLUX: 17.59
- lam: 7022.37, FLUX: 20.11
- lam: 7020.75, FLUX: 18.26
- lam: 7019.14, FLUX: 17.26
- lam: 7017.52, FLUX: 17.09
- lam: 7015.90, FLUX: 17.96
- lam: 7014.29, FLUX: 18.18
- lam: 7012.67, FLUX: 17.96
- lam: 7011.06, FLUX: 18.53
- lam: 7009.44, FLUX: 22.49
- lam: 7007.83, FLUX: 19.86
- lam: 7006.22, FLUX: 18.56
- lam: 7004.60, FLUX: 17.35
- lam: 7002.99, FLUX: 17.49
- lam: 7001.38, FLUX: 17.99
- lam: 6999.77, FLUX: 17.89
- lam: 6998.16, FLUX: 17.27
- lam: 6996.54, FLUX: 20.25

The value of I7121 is 1.4 Ang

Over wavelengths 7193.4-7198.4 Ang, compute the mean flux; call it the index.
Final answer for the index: 18.2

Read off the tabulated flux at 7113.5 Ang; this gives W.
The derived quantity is 19.47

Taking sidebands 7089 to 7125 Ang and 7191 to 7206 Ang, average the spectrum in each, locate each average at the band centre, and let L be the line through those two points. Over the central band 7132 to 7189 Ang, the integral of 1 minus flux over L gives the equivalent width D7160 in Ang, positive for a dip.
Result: 1.1 Ang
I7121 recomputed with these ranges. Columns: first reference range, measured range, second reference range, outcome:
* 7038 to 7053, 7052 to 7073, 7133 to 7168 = 2.13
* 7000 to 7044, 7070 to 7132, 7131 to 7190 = 1.14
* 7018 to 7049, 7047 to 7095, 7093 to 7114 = 2.28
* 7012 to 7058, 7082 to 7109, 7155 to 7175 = 0.69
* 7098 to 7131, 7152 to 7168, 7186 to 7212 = 0.48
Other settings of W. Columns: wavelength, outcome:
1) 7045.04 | 21.28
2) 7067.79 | 15.53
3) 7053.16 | 16.05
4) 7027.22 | 18.73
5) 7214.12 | 13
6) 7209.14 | 17.94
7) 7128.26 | 19.1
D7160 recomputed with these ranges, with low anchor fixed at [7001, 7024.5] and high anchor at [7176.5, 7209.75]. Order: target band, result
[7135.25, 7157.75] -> 0.9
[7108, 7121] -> 0.0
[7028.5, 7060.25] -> -1.6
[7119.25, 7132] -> -0.2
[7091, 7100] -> 0.0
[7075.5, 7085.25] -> 0.4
